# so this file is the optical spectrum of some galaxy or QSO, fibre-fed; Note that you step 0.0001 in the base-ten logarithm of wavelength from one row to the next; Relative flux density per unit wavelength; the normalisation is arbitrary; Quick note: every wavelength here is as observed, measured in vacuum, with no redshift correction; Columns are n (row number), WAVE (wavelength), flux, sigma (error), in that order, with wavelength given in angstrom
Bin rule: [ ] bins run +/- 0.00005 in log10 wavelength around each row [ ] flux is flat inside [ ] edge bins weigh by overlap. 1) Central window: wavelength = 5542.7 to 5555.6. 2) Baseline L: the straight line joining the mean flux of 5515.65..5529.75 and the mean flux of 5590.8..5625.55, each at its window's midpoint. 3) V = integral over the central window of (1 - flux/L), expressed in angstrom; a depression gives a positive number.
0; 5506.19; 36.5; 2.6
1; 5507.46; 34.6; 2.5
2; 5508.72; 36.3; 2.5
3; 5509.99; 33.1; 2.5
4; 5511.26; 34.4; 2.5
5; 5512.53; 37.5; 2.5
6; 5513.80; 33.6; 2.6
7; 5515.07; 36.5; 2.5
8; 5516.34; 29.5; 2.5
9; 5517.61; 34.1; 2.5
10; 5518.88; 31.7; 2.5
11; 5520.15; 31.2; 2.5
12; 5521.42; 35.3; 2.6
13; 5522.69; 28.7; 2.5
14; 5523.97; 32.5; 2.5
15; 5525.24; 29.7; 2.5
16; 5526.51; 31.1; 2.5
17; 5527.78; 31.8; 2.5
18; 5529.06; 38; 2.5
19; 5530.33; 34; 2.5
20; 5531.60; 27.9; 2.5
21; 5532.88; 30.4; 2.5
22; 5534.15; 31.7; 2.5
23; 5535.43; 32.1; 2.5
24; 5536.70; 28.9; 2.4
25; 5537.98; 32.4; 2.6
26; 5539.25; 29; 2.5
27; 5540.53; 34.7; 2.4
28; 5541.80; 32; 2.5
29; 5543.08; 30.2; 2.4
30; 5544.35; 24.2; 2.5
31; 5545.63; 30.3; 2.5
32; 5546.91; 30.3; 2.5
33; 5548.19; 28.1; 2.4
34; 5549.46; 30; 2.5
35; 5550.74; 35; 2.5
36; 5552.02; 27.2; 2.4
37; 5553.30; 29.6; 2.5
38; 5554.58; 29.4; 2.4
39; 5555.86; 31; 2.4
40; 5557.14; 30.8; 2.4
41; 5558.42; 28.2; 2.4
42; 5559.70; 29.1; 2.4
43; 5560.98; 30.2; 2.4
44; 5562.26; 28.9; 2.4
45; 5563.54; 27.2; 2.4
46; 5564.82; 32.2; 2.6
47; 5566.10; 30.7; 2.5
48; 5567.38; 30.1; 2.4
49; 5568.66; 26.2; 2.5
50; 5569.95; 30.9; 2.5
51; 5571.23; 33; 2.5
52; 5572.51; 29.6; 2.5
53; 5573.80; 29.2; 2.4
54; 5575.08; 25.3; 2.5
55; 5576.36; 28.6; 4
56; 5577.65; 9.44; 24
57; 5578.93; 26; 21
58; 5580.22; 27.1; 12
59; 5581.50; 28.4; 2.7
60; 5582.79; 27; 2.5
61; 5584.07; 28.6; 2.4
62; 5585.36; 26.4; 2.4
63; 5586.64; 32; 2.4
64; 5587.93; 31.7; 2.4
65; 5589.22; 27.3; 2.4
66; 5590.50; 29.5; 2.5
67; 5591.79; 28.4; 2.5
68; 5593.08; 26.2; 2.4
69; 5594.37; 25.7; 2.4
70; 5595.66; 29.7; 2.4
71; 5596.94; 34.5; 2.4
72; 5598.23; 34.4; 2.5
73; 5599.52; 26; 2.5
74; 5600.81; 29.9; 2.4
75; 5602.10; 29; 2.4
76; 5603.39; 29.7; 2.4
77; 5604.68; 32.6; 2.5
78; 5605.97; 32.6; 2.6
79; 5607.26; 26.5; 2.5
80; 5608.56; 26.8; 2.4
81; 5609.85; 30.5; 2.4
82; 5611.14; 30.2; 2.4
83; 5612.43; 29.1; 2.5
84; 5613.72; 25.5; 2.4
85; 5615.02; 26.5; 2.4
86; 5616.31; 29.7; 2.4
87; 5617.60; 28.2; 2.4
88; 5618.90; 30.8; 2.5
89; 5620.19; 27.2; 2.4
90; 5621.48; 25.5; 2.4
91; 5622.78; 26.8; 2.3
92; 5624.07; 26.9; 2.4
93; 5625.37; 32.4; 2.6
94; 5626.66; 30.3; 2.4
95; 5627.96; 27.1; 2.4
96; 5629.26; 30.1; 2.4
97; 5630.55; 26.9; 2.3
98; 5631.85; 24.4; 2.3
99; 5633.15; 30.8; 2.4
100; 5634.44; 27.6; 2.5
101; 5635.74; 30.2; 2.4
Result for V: 0.7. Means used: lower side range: 32.2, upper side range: 28.9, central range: 29.5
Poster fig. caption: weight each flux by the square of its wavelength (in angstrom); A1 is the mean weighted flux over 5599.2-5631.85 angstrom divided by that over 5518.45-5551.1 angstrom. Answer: 0.95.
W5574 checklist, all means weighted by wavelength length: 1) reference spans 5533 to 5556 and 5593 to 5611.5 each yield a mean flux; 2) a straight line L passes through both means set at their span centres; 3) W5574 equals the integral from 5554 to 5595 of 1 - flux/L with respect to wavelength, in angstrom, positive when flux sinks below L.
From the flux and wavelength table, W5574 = 2.4 angstrom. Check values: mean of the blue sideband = 30.3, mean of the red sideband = 29.7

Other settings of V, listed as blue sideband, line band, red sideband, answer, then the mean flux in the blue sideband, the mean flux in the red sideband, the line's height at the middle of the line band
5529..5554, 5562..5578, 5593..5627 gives 1.00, 30.6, 29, 30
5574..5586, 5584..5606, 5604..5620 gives -2.07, 25.4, 29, 27.1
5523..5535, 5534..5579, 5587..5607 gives 2.57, 31.8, 29.8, 31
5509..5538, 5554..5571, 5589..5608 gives 0.68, 32.5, 29.5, 30.9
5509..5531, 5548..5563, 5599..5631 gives 0.79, 33.1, 28.7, 31.5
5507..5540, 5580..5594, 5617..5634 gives 0.69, 32.5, 28.3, 29.9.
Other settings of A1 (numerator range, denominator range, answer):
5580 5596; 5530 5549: 0.95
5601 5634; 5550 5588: 1.02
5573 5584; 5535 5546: 0.85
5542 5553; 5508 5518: 0.87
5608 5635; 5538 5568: 0.97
